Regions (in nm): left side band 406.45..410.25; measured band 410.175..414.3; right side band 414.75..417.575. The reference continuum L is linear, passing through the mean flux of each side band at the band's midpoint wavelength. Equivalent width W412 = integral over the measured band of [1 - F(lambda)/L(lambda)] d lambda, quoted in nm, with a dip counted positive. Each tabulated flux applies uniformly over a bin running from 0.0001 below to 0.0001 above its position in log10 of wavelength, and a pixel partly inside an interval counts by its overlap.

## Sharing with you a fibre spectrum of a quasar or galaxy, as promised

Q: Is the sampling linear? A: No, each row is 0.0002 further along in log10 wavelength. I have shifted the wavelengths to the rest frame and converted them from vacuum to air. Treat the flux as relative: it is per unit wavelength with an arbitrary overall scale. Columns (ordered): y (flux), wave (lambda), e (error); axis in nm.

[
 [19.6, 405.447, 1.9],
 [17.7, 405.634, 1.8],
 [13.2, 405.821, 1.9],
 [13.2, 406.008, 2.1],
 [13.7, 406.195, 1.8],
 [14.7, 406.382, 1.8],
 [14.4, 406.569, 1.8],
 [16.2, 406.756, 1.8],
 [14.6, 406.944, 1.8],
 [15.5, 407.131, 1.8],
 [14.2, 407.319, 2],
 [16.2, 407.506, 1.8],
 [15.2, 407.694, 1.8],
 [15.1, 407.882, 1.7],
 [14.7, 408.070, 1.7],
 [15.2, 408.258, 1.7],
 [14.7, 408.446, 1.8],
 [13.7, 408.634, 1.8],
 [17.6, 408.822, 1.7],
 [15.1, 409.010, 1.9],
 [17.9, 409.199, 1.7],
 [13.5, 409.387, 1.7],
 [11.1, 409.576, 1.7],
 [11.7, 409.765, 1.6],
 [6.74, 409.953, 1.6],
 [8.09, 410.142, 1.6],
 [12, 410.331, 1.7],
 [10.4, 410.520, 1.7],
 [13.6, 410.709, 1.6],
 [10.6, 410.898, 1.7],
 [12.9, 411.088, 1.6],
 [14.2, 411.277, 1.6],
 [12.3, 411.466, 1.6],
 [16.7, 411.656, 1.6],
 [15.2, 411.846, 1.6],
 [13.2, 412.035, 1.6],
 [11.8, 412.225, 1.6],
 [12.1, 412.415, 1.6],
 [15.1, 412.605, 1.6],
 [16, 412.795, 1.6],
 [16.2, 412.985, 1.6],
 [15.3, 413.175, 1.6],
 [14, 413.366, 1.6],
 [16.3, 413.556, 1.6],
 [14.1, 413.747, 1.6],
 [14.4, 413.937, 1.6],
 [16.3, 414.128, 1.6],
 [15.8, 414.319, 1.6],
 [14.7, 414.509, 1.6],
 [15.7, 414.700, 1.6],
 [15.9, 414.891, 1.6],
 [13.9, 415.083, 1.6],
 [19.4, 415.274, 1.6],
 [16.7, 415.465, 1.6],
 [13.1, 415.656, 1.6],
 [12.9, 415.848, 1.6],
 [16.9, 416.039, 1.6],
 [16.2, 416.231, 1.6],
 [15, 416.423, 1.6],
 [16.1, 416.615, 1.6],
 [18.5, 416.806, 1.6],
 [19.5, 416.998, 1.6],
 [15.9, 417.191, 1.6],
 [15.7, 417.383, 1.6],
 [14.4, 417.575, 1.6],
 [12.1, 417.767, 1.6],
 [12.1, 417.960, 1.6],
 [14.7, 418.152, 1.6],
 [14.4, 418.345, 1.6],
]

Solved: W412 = 0.33 nm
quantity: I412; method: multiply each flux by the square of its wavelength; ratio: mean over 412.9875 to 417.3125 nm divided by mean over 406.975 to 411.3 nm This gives 1.2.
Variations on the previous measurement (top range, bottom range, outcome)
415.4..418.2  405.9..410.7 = 1.16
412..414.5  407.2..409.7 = 1.01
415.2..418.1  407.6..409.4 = 1.06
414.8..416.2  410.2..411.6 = 1.29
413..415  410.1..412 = 1.22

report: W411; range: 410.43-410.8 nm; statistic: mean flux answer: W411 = 12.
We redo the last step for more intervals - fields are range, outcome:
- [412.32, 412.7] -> 13.6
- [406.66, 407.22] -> 15.4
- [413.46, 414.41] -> 15.4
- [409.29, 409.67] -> 12.4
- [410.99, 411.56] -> 13.1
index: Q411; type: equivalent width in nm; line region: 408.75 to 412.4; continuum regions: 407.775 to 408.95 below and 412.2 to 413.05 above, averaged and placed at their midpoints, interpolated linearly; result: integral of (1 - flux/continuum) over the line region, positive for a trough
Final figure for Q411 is 0.48 nm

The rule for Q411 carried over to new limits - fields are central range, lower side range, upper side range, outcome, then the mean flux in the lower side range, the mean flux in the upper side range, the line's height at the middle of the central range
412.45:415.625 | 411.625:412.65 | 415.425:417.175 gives -0.143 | 13.8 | 16.1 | 14.8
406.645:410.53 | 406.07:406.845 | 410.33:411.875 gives 0.038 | 14.7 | 13.1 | 13.9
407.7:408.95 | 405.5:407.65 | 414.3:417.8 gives -0.004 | 15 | 15.8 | 15.1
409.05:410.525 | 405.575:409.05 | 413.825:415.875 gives 0.340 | 15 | 15.4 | 15.1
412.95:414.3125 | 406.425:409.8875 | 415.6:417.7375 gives 0.016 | 14.7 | 15.8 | 15.4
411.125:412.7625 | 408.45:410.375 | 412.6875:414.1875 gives 0.058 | 12.9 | 15.3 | 14.4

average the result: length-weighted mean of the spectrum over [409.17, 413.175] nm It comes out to 12.9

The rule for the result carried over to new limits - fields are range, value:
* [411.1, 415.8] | 14.9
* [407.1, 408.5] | 15.1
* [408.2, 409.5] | 15.3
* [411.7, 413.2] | 14.4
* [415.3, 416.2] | 15.3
